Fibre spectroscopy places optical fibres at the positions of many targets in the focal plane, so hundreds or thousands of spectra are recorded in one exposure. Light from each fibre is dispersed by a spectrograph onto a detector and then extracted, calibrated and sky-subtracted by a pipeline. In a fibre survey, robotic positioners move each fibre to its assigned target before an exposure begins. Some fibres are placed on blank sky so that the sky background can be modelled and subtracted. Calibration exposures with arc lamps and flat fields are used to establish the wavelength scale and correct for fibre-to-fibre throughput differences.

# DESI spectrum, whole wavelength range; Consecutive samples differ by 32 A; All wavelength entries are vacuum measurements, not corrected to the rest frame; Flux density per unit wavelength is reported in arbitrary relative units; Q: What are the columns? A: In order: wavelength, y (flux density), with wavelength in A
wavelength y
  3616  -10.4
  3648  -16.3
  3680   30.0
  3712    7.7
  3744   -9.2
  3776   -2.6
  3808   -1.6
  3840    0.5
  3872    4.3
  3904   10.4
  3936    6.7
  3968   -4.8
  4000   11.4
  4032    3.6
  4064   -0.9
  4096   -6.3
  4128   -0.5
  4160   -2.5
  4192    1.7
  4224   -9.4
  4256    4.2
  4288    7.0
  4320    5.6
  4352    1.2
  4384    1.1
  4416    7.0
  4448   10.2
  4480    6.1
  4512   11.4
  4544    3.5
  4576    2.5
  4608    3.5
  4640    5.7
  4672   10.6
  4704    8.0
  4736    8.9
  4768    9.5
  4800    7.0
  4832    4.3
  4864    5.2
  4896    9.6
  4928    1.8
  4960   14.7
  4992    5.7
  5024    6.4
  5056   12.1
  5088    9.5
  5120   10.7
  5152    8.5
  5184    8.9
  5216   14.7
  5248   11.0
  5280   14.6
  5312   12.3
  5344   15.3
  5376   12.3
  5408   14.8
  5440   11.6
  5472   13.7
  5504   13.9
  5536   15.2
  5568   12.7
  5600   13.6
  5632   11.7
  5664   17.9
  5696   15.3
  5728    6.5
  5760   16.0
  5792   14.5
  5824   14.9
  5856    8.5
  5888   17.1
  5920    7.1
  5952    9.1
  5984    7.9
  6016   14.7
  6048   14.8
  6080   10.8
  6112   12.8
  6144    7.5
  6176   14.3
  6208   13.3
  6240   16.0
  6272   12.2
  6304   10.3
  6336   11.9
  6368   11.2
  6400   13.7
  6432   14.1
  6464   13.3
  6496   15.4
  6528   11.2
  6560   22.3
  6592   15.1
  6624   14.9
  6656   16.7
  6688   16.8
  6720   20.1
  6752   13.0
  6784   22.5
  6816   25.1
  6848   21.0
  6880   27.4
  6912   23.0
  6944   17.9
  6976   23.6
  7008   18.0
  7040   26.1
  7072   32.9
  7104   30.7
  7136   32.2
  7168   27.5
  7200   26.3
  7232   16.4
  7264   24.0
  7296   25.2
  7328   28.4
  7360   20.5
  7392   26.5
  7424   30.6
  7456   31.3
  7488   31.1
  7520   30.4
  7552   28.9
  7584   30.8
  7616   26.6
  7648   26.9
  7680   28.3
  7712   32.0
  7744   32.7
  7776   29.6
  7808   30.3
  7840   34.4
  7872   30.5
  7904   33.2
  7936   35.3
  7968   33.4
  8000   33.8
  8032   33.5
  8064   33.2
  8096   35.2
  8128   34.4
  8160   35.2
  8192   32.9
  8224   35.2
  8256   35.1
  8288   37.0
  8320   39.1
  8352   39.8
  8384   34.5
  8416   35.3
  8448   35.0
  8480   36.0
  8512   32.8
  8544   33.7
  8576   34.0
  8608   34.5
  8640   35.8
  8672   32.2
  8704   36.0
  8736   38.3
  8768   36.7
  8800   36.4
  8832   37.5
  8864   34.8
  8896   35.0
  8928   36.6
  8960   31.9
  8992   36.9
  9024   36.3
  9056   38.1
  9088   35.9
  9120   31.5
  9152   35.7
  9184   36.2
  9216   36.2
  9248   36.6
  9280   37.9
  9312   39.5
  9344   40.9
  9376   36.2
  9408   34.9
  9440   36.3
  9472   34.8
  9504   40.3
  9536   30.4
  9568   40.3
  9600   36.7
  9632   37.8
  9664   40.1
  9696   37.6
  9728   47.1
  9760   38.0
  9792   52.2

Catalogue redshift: 0.762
